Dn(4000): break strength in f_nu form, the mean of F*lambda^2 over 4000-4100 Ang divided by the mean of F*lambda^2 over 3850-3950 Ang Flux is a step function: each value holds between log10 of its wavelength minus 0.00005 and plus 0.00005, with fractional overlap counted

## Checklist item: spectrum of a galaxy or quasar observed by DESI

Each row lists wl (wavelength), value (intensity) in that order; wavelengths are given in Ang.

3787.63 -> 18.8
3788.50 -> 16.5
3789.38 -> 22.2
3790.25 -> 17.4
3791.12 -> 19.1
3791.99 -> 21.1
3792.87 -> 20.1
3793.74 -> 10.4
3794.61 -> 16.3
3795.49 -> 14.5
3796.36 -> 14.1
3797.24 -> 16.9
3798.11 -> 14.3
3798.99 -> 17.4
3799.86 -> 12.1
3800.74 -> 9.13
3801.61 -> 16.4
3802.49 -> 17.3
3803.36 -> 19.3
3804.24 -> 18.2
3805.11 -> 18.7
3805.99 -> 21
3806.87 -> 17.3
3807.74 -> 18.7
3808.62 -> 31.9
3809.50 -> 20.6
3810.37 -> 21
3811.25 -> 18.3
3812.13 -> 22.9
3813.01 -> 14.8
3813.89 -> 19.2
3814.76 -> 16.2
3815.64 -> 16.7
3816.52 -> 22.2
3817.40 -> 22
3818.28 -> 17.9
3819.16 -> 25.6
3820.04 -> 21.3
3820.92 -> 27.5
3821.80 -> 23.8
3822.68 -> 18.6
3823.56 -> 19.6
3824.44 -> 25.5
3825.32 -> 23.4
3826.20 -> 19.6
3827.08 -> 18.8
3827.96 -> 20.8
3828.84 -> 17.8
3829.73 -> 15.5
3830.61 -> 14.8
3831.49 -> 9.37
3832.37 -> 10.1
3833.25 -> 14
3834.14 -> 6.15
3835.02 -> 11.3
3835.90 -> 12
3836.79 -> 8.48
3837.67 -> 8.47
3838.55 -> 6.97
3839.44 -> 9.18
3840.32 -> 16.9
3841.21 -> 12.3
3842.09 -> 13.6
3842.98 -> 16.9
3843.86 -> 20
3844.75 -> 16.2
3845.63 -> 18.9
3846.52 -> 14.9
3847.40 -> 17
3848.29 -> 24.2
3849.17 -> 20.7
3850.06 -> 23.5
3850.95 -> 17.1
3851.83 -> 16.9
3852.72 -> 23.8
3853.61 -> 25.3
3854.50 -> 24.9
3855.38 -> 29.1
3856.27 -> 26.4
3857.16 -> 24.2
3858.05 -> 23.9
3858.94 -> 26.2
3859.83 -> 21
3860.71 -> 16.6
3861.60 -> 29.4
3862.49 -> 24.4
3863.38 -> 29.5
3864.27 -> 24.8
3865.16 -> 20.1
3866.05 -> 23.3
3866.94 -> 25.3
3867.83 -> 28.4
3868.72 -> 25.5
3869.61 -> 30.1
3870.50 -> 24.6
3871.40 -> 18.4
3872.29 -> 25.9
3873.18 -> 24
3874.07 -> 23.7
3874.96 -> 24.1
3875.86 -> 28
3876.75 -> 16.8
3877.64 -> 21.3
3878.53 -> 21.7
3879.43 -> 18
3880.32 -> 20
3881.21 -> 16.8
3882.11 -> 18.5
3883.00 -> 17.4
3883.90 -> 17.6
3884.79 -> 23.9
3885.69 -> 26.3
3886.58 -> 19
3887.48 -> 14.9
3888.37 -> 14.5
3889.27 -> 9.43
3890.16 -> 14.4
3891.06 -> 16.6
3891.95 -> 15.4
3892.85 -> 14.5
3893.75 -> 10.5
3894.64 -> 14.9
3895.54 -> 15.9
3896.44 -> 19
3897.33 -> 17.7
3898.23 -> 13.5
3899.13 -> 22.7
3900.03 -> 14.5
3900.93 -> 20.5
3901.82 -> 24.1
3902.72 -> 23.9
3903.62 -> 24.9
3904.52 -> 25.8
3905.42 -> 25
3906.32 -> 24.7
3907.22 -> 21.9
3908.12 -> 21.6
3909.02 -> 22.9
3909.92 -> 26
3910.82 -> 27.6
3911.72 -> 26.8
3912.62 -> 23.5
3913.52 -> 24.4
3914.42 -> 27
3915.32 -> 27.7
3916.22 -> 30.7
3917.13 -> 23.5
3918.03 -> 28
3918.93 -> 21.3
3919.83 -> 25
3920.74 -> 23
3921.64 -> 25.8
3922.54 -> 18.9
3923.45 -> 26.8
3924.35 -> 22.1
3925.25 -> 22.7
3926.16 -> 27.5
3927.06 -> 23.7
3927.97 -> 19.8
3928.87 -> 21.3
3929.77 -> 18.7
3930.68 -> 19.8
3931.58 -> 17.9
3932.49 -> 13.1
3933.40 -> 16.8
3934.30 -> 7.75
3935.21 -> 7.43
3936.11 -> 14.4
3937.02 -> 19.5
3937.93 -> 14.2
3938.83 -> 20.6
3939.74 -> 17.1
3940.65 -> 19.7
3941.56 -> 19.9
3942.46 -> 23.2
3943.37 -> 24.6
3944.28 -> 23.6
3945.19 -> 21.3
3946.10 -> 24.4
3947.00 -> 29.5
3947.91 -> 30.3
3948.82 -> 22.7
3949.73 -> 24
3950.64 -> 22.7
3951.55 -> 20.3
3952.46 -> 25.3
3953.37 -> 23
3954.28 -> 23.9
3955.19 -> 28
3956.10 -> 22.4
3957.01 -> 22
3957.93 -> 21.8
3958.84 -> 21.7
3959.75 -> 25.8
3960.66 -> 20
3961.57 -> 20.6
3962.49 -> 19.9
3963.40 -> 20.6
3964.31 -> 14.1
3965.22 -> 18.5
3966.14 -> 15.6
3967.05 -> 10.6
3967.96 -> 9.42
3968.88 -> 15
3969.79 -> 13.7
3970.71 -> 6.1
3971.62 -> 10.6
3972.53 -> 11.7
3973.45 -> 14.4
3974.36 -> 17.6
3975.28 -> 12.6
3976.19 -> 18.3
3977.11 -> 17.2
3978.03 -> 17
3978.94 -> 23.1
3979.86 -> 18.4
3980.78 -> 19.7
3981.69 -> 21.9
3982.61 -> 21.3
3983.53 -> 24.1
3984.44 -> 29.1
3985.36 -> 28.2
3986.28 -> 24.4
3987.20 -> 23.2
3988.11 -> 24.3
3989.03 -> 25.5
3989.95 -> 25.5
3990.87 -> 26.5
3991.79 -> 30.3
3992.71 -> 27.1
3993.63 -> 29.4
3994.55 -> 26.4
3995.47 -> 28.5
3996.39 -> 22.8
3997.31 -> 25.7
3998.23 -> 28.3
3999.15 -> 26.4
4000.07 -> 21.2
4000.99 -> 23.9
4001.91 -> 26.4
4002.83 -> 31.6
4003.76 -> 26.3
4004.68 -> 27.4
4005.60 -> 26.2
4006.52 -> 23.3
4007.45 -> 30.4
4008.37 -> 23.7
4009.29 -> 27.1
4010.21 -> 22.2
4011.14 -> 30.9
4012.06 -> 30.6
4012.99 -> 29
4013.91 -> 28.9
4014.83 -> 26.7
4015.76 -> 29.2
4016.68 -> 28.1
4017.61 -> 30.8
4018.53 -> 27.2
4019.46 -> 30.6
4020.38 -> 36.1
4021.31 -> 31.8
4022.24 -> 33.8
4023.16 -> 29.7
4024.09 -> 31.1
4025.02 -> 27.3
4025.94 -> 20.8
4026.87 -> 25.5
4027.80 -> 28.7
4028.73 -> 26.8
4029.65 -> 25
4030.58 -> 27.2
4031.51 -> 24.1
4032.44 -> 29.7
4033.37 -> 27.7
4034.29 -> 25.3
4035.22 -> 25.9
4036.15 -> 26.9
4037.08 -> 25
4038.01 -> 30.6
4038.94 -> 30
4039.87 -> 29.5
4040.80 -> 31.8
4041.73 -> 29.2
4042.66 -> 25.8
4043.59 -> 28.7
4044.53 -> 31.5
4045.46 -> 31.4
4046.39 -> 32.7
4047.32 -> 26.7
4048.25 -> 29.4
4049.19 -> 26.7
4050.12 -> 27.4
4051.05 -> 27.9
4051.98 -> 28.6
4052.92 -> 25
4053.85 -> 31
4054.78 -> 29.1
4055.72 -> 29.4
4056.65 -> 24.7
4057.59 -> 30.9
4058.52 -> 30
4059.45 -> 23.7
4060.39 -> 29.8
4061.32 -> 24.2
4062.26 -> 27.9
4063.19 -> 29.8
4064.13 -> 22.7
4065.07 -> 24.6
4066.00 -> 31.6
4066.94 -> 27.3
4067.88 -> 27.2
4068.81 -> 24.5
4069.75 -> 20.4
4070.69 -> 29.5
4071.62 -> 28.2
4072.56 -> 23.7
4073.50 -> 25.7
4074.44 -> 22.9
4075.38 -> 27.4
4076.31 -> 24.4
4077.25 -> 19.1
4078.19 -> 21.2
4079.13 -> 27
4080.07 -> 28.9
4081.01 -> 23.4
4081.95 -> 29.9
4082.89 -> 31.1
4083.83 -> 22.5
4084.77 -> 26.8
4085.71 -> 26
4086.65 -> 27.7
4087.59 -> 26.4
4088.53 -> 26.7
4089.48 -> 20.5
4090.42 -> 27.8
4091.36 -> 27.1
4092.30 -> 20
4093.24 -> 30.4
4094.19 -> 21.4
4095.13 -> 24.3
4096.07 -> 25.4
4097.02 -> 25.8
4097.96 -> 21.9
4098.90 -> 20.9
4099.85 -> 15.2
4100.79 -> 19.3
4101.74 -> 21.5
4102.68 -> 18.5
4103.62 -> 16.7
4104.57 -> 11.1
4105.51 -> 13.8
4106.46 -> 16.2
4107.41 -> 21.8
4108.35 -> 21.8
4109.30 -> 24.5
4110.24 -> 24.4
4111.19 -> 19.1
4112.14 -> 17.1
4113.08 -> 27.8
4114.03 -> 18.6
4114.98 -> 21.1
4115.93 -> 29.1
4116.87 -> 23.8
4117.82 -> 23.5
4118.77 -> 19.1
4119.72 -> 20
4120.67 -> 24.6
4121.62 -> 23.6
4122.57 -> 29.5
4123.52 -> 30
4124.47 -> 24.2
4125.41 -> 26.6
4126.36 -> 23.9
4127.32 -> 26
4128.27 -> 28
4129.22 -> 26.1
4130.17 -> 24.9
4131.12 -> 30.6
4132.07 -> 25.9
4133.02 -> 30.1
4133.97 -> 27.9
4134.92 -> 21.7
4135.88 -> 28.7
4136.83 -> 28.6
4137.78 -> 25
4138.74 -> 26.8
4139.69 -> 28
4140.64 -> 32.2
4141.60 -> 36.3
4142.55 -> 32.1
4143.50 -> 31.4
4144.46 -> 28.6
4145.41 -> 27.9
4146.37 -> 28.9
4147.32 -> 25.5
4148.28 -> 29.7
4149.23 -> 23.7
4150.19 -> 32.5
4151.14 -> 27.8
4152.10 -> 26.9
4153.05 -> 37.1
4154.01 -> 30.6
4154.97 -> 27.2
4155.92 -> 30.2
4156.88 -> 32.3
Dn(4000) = 1.3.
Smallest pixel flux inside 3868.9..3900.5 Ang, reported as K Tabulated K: 9.43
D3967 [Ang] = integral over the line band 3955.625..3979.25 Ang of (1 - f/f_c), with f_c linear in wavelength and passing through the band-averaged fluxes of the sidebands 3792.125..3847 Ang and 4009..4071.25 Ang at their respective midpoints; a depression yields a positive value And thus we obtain 7.25 Ang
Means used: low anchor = 17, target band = 16.9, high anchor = 28.1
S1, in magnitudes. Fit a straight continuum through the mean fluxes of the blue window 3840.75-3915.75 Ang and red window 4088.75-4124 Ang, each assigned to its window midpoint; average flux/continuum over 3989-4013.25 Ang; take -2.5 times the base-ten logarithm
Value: -0.23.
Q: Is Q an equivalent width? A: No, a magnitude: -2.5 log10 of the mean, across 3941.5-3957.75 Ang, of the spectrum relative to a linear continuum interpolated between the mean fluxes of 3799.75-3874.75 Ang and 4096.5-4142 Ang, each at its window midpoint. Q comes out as -0.13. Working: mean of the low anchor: 19.7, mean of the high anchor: 23.8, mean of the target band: 24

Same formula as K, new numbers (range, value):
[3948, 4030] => 6.1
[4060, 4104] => 15.2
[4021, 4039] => 20.8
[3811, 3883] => 6.15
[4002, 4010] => 23.3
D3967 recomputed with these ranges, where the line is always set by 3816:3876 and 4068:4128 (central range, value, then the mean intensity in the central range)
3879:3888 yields 0.6 Ang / 19.2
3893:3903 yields 1.5 Ang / 17.7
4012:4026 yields -4.5 Ang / 29.7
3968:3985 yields 3.7 Ang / 17.2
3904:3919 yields -3.1 Ang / 25.3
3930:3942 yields 3.0 Ang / 16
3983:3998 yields -2.9 Ang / 26.3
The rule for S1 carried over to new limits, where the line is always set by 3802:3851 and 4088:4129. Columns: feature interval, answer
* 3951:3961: -0.16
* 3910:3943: -0.10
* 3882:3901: 0.13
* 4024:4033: -0.24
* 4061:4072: -0.21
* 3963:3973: 0.46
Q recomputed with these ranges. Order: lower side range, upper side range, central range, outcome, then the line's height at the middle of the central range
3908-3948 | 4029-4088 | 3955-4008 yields 0.11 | 24.1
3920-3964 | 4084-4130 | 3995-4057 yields -0.25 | 22.2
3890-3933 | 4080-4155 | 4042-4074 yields -0.14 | 24.2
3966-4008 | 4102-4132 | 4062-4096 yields -0.14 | 22.6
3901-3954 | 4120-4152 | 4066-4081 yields 0.04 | 26.1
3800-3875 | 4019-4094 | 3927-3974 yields 0.23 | 23.6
